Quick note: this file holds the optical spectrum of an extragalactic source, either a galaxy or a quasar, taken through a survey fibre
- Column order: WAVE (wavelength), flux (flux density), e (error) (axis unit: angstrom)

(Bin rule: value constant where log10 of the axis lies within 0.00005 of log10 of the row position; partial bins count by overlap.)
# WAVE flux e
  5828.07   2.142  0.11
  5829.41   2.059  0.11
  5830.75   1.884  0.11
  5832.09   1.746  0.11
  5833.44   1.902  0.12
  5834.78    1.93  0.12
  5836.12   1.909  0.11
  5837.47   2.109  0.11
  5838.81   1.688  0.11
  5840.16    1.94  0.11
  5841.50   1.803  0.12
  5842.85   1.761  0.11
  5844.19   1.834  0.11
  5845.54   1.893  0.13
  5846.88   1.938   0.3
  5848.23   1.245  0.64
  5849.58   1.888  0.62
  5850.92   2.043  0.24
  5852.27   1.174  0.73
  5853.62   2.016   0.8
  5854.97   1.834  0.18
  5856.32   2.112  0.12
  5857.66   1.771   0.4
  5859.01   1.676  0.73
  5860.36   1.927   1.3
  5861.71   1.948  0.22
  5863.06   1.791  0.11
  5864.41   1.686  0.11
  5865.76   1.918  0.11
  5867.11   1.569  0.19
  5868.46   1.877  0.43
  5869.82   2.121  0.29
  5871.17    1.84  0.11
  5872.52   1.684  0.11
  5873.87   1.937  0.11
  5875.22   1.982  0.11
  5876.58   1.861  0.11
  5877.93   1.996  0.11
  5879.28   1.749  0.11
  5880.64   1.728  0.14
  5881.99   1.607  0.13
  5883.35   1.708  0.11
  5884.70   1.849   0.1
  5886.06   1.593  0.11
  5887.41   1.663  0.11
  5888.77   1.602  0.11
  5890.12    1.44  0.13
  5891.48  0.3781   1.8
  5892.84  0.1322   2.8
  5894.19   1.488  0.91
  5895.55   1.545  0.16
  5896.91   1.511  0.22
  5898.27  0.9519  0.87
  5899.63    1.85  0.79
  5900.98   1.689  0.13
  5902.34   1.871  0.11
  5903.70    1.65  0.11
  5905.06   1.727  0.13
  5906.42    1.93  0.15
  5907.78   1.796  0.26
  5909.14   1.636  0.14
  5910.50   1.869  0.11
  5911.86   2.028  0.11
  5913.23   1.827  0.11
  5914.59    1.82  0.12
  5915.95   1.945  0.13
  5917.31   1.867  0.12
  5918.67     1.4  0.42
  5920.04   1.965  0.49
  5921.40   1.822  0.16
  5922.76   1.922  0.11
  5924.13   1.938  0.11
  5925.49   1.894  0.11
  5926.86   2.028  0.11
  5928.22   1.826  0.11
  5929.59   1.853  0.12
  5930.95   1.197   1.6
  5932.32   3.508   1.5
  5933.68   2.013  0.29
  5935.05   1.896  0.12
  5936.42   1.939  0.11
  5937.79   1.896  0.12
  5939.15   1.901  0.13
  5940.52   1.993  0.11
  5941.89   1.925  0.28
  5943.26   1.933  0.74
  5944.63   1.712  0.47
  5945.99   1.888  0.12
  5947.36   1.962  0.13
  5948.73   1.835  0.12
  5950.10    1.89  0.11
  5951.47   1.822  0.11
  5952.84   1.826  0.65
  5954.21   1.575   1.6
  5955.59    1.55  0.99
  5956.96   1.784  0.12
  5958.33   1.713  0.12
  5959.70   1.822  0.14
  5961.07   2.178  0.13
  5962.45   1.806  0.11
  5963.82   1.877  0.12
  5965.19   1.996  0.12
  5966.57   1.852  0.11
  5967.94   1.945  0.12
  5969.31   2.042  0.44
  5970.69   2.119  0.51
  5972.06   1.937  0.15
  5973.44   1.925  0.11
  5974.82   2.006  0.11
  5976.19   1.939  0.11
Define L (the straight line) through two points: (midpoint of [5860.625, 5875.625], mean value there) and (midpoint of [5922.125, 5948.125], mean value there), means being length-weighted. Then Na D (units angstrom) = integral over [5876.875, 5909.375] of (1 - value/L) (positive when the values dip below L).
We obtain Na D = 5.9 angstrom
